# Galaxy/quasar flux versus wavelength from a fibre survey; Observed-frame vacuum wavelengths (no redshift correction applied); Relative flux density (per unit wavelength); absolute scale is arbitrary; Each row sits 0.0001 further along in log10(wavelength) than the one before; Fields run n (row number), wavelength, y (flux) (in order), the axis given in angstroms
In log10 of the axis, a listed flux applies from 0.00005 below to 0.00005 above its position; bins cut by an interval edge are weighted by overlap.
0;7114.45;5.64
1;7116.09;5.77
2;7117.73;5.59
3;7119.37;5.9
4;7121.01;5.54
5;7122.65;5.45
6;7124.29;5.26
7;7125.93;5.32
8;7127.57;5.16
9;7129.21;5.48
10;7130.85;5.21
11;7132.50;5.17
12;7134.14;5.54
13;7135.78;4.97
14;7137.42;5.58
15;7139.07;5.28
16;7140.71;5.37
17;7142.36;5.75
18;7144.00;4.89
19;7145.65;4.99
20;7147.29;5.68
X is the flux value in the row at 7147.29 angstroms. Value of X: 5.68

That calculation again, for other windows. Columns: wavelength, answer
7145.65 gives 4.99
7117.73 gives 5.59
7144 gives 4.89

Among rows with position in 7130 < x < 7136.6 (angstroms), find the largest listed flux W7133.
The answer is 5.54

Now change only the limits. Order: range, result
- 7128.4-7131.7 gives 5.48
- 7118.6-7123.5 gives 5.9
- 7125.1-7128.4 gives 5.32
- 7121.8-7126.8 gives 5.45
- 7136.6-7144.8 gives 5.75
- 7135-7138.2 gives 5.58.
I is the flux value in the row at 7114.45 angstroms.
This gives 5.64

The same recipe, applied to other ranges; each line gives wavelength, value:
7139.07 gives 5.28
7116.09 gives 5.77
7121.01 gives 5.54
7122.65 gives 5.45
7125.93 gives 5.32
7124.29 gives 5.26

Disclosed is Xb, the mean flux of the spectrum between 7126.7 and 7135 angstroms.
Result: 5.31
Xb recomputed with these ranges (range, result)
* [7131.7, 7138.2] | 5.32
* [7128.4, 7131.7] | 5.33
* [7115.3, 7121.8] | 5.7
